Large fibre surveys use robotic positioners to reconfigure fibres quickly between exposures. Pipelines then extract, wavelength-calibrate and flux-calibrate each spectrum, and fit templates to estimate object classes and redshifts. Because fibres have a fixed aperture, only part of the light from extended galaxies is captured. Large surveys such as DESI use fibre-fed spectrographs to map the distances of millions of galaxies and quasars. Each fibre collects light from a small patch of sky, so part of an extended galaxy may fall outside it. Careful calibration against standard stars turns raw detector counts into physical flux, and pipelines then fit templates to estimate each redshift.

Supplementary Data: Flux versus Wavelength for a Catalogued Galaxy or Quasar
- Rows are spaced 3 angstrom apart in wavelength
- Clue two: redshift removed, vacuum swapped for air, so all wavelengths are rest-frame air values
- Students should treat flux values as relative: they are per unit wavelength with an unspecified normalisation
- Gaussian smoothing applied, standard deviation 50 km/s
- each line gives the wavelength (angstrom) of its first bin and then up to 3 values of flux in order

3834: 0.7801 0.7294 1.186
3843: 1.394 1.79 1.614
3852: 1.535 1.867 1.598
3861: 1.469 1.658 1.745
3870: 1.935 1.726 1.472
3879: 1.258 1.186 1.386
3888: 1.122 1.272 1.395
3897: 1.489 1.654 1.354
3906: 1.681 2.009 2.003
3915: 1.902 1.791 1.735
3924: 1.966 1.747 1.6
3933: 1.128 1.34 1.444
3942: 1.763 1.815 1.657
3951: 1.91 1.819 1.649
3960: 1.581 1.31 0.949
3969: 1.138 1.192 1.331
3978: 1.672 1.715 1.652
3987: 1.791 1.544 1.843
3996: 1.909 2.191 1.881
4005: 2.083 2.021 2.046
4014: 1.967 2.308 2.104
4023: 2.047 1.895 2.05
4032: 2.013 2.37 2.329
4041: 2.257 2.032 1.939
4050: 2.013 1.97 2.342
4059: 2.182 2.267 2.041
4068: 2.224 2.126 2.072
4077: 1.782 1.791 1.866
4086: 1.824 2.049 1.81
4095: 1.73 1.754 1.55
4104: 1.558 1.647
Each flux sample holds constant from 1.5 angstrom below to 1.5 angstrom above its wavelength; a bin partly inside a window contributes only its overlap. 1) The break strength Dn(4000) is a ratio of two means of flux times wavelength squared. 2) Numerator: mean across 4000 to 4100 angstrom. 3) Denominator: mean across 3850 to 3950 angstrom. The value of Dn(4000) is 1.37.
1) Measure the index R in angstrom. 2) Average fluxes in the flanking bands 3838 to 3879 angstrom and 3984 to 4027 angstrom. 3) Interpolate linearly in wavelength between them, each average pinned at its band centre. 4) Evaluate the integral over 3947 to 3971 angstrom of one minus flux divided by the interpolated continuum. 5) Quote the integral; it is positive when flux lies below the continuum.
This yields 4.6 angstrom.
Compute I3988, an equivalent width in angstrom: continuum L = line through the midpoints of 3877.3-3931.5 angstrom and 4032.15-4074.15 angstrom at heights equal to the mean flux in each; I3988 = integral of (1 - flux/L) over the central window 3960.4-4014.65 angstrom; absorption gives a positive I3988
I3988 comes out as 6.77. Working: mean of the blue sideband 1.59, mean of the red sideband 2.15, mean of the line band 1.67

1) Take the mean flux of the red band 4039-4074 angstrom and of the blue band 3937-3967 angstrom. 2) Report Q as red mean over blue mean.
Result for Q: 1.3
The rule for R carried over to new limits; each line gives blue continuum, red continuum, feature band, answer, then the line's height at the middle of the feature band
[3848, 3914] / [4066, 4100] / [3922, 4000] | 4.7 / 1.7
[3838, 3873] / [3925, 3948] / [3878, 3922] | 0.9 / 1.58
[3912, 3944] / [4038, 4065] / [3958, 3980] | 5.9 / 1.82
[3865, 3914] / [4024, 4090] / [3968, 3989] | 3.6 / 1.82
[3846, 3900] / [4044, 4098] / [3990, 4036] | -4.2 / 1.86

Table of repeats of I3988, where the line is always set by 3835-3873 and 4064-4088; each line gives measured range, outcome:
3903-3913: -1.01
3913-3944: 0.58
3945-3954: -0.37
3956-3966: 1.85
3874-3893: 3.56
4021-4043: -2.95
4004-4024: -2.55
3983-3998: 0.31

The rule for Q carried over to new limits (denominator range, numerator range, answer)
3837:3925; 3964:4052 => 1.19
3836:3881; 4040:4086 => 1.33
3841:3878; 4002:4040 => 1.28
